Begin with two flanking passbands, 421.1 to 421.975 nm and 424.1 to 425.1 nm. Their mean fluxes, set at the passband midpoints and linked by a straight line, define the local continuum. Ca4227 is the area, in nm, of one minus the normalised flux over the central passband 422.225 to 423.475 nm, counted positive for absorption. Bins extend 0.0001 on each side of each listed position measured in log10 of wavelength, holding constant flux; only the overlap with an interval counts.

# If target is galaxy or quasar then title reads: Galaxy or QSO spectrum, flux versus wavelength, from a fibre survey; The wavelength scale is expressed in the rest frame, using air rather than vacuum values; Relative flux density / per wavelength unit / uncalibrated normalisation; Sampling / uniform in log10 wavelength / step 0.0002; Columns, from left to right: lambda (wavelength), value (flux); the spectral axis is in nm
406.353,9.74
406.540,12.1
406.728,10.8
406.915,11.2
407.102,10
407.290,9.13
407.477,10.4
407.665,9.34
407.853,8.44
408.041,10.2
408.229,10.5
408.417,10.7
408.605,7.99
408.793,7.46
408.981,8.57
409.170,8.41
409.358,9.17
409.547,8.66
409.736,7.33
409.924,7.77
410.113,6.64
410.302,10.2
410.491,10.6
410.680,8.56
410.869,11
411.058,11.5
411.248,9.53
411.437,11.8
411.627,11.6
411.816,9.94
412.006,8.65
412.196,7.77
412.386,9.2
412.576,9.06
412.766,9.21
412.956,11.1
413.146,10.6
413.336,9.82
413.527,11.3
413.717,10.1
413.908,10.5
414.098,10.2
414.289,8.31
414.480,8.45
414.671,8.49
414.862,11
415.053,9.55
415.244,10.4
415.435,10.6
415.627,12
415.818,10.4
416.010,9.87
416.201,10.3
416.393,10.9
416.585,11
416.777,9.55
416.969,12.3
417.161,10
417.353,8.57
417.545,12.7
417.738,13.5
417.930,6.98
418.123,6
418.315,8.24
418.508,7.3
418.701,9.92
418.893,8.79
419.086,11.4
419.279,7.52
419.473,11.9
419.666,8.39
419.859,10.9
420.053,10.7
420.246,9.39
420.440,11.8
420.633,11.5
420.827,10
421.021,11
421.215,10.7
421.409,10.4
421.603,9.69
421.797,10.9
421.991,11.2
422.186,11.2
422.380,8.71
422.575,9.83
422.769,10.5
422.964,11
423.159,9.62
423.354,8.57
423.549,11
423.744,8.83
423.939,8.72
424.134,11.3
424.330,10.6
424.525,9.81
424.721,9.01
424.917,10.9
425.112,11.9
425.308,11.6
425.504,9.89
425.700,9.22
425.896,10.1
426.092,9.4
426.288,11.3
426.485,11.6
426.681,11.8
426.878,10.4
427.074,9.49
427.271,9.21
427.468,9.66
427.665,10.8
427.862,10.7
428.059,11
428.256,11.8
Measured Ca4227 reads 0.08 nm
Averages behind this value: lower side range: 10.5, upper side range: 10.4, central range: 9.8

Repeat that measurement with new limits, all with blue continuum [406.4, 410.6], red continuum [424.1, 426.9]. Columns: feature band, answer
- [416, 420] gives 0.08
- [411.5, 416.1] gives -0.10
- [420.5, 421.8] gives -0.04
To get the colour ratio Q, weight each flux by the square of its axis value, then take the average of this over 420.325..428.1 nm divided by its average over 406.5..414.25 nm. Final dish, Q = 1.1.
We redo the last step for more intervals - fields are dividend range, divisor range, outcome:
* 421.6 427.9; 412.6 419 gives 1.08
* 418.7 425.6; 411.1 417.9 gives 1.04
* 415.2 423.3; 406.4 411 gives 1.14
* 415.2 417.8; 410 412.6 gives 1.14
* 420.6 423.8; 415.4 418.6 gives 1.05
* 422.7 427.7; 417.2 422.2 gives 1.05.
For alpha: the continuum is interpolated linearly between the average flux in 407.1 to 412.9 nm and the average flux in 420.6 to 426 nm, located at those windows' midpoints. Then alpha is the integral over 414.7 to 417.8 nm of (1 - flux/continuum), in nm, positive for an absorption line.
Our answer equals -0.299 nm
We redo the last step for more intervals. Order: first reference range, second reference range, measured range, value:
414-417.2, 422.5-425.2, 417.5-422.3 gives 0.05 nm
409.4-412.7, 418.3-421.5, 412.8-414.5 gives -0.09 nm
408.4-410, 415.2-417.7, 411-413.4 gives -0.16 nm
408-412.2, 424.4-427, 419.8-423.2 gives -0.10 nm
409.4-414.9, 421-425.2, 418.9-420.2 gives 0.00 nm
